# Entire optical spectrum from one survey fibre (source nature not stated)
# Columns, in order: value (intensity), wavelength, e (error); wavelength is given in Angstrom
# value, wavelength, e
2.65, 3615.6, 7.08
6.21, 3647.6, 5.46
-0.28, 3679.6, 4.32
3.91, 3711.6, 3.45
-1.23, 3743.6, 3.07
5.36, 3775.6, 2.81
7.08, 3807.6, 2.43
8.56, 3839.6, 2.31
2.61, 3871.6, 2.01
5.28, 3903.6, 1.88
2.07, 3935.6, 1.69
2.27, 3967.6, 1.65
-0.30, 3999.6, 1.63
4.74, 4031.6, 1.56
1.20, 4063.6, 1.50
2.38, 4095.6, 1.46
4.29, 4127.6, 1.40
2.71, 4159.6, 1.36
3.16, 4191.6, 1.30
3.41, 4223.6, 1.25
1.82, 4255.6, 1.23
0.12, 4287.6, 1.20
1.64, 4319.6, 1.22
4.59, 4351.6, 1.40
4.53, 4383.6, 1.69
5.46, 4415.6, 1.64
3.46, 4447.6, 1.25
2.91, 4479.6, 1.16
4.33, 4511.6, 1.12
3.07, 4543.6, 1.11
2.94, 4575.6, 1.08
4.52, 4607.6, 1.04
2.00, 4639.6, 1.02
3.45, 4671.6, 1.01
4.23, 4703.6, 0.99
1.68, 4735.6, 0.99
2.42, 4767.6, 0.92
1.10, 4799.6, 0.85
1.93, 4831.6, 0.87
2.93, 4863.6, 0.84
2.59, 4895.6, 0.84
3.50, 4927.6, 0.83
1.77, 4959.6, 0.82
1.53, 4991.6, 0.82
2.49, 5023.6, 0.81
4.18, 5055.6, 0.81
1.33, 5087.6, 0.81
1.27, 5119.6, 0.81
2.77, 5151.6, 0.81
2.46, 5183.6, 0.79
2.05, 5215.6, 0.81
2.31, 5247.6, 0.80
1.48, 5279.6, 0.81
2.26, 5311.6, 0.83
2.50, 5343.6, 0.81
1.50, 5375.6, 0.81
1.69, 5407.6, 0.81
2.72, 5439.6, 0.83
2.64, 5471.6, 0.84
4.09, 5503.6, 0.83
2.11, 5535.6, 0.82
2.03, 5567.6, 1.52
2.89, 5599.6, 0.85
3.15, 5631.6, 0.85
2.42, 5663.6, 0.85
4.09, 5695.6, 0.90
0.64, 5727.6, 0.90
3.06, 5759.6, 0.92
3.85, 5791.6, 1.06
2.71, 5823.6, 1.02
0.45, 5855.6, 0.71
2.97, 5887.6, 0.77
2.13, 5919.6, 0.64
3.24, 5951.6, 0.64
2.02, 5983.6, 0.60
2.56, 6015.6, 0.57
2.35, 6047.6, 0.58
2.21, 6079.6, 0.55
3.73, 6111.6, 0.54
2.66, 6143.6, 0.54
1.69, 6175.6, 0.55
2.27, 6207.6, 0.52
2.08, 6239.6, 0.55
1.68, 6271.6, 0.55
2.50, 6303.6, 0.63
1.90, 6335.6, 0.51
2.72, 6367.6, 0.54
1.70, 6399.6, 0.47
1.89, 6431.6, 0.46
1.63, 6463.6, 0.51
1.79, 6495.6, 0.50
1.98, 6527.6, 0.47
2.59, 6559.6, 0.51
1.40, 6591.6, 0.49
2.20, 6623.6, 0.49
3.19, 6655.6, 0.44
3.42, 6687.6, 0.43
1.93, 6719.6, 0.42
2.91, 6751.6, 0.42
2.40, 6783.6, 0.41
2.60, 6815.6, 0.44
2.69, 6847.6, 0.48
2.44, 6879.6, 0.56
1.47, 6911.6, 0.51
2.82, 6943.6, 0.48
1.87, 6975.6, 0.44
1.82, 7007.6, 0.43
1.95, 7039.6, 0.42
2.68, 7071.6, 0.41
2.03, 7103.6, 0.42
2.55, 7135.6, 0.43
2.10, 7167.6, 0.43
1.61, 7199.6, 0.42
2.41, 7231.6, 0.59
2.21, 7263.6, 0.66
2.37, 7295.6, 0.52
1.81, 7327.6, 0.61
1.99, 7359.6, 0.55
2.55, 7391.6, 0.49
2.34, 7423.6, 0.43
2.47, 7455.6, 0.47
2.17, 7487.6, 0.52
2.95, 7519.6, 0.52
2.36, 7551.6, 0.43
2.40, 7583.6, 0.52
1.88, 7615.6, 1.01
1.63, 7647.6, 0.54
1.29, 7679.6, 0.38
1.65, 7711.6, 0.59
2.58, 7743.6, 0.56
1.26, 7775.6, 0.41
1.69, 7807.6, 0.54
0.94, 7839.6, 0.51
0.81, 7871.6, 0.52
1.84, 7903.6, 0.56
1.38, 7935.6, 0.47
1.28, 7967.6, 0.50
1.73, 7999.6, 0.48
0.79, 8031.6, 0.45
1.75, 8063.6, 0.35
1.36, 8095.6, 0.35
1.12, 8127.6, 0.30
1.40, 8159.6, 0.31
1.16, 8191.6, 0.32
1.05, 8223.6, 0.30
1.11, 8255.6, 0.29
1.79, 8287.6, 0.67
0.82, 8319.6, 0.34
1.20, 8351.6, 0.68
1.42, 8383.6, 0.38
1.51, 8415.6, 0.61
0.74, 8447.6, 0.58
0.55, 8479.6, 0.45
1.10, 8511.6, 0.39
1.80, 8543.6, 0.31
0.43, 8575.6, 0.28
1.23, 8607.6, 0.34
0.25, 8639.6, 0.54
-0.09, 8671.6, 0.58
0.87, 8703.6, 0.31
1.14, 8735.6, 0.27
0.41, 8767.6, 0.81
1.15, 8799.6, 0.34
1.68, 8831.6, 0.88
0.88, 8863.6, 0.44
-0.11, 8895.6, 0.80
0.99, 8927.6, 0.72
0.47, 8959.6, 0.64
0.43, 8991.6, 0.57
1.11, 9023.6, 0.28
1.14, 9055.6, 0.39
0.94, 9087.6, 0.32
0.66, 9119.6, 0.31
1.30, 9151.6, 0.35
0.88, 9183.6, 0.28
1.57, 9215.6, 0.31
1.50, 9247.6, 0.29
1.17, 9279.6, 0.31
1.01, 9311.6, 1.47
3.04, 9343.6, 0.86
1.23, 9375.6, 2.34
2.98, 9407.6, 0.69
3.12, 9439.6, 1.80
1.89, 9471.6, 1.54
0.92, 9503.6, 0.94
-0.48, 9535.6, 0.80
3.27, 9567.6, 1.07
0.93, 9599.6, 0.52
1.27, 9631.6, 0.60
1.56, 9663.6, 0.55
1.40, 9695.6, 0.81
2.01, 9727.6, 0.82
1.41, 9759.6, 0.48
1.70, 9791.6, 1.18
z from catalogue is 0.22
